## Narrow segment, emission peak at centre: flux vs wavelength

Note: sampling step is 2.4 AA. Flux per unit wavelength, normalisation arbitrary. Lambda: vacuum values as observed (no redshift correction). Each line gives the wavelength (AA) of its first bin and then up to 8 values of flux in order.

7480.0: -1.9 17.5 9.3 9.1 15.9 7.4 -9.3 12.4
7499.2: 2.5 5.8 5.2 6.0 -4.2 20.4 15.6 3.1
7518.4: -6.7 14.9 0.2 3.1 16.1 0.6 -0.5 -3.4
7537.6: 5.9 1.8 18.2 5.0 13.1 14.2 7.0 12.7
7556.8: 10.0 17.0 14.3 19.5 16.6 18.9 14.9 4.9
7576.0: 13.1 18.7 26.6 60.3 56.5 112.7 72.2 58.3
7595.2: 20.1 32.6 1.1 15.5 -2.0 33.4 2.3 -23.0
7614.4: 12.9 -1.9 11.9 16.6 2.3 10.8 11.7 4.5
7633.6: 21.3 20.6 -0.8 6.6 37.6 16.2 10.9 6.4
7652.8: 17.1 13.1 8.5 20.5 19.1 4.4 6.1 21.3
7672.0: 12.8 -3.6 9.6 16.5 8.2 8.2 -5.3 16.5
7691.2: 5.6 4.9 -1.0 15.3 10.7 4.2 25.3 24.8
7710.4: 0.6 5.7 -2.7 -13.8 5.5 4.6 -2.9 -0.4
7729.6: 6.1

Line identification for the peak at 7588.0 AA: [O II] 3727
